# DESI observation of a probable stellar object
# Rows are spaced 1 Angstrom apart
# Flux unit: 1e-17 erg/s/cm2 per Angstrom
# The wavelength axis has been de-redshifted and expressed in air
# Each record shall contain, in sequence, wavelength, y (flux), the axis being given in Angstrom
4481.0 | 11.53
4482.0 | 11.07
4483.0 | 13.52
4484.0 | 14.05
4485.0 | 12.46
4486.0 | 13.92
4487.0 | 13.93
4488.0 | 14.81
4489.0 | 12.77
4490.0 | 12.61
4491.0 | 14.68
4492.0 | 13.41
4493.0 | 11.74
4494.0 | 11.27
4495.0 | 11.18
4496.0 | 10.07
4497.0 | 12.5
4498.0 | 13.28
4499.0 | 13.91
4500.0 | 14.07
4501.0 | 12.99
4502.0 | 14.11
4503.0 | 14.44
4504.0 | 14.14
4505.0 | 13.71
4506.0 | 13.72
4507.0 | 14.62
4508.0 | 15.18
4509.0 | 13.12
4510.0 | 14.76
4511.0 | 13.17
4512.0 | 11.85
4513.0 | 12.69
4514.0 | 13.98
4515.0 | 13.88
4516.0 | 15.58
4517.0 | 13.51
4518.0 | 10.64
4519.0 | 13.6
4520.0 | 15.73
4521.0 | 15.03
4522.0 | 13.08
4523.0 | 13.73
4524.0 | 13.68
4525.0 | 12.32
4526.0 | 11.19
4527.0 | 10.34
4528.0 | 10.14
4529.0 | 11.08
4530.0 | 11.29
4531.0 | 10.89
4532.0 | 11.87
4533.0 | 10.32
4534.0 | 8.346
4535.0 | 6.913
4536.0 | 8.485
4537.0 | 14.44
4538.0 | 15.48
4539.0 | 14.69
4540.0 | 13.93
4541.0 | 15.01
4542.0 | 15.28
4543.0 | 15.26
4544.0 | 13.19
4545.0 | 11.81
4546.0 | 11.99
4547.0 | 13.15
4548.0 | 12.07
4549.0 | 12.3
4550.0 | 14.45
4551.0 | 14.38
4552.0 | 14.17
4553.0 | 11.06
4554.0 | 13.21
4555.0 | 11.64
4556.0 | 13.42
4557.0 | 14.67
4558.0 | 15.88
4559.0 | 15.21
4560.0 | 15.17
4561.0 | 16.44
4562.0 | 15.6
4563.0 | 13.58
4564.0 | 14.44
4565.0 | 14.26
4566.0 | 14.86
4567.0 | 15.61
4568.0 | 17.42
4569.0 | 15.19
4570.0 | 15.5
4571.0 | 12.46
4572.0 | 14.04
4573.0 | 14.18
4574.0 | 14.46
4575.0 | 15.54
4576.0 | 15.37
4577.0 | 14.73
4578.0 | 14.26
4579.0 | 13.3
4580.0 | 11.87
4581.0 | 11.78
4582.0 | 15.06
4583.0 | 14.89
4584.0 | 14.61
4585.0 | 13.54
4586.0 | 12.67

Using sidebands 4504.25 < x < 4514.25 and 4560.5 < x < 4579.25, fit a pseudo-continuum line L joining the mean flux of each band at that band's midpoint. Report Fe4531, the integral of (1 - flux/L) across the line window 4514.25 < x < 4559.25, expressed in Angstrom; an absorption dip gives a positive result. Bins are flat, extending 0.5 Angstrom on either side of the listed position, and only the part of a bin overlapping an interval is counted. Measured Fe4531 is 4.3 Angstrom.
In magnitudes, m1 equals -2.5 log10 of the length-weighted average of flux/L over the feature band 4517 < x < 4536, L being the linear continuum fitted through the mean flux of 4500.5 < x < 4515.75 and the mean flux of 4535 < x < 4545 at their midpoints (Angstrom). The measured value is 0.17 mag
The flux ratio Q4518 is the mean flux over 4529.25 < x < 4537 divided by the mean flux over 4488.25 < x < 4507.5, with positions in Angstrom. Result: 0.8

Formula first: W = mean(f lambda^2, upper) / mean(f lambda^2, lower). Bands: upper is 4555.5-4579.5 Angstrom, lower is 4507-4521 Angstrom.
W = 1.10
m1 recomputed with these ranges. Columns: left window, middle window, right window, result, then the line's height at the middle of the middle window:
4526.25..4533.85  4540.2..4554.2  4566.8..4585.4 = -0.112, 12.1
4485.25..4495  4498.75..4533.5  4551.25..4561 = 0.029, 13.5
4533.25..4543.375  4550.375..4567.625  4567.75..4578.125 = -0.031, 13.9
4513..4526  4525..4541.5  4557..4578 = 0.209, 14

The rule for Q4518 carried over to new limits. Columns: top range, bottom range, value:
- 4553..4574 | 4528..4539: 1.32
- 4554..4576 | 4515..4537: 1.24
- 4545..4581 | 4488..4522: 1.05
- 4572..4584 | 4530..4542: 1.18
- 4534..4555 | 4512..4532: 1.02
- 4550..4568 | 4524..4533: 1.28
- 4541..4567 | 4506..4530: 1.06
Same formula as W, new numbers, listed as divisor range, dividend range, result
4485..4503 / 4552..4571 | 1.15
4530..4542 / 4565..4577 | 1.27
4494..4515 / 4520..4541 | 0.91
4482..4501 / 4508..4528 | 1.03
